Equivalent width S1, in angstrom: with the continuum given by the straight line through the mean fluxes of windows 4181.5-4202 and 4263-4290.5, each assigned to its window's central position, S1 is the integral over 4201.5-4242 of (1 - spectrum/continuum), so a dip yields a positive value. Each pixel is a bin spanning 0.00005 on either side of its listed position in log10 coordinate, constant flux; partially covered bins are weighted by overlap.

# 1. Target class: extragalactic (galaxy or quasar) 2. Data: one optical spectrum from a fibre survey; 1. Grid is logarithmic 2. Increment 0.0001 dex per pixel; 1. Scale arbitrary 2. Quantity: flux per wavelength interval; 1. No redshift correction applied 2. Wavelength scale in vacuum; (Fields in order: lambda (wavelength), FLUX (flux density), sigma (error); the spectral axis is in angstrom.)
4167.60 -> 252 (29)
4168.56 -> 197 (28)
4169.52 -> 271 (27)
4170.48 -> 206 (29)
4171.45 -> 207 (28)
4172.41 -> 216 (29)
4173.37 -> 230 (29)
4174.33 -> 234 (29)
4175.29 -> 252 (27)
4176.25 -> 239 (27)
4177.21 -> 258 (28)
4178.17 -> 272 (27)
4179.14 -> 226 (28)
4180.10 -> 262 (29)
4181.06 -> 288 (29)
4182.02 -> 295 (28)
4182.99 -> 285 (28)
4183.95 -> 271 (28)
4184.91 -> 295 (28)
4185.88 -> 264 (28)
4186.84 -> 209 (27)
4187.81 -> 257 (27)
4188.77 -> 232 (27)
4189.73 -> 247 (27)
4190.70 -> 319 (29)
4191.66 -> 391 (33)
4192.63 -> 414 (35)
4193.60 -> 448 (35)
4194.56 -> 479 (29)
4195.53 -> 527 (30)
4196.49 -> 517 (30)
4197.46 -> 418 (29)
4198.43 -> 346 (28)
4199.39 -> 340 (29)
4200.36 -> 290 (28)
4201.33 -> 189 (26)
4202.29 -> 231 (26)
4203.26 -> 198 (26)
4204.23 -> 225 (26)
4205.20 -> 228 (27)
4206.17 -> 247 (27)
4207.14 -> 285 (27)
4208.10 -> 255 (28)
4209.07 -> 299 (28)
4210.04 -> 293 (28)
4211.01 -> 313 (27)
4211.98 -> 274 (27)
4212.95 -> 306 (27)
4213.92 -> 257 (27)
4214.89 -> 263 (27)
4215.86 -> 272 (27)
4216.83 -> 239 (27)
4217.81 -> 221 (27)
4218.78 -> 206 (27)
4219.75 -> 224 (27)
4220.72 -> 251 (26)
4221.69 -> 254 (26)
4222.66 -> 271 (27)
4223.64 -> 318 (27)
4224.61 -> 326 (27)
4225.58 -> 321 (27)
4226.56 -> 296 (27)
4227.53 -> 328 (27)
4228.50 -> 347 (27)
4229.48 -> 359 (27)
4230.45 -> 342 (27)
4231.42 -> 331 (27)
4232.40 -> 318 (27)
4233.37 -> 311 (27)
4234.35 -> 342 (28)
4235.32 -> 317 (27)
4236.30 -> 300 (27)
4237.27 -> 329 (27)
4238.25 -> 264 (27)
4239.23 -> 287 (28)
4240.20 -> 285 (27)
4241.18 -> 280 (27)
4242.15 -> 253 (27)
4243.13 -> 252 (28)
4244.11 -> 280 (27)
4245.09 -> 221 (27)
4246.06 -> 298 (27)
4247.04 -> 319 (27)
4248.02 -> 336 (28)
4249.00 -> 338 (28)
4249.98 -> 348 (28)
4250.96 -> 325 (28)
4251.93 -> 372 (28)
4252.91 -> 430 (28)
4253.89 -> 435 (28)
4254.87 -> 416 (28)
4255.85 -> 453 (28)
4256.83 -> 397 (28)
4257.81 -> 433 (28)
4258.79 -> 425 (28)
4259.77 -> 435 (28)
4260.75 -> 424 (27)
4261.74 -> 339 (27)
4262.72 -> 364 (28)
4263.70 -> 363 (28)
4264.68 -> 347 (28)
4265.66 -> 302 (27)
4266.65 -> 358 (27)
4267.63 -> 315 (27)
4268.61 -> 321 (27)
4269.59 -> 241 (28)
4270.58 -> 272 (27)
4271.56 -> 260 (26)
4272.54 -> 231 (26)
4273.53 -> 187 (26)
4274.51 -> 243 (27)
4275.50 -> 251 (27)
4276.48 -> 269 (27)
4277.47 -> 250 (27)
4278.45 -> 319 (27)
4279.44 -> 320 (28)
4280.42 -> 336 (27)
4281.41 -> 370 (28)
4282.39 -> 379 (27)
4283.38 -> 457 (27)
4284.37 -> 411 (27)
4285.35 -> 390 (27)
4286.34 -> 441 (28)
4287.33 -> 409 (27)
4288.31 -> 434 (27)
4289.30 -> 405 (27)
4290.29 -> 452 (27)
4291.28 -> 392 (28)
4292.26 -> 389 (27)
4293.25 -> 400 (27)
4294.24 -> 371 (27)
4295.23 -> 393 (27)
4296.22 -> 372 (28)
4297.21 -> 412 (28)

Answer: 6.2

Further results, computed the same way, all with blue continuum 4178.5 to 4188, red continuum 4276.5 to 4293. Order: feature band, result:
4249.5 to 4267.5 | -1.8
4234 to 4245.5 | 1.6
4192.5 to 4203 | -3.6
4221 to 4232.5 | 0.0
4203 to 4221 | 2.5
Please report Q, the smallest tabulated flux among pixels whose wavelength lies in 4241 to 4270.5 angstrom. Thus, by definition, 221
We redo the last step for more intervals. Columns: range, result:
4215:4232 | 206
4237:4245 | 252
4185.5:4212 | 189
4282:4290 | 379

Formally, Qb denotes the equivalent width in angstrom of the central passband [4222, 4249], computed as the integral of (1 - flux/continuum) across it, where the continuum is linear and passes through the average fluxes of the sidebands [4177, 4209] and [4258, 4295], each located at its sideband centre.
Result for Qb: 1.77 angstrom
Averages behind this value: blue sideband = 304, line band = 305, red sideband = 349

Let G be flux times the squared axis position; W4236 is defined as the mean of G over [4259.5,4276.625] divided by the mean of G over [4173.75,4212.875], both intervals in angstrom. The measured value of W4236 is 1.06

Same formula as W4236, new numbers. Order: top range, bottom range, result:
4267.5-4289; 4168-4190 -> 1.37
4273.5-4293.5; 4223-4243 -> 1.19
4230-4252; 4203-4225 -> 1.18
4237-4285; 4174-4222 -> 1.18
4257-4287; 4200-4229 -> 1.29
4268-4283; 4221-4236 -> 0.92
